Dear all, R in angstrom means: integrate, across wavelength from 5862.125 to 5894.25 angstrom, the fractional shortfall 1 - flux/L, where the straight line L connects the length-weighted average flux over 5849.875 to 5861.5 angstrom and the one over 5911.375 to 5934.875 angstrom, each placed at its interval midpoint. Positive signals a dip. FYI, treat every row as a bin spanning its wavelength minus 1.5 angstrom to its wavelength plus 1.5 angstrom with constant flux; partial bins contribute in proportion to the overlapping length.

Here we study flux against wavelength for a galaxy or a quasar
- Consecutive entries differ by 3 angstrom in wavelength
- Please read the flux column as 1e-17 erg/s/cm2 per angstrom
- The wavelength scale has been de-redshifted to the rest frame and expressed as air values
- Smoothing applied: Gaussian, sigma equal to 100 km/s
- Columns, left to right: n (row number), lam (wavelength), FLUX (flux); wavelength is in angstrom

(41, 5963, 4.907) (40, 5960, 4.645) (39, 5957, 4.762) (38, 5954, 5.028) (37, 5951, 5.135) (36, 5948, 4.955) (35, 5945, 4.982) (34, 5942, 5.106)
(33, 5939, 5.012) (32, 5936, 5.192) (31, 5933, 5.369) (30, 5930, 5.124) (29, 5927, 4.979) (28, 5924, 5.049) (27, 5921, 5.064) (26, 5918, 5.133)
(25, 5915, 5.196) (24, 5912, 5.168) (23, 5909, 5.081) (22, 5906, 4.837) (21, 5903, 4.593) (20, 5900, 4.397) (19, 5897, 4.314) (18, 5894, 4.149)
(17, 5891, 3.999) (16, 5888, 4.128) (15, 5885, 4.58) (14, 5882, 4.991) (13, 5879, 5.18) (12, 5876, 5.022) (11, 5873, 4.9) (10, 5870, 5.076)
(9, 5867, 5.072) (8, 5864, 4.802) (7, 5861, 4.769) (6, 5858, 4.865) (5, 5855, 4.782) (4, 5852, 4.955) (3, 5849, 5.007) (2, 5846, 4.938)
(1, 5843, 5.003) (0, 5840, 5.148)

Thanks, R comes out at 1.3 angstrom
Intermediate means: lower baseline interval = 4.86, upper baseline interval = 5.13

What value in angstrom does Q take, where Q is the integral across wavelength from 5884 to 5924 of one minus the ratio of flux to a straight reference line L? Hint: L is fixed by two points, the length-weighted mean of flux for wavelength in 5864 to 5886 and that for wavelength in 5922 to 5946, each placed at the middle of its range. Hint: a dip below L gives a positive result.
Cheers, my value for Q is 2.84 angstrom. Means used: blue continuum 4.97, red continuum 5.1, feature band 4.68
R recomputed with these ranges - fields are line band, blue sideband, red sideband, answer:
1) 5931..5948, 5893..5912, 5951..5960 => -1.1 angstrom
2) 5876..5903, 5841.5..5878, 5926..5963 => 2.5 angstrom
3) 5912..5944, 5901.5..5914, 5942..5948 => -1.0 angstrom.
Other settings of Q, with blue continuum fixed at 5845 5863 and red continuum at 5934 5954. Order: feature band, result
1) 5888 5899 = 1.8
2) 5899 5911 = 0.6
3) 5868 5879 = -0.2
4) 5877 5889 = 0.4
